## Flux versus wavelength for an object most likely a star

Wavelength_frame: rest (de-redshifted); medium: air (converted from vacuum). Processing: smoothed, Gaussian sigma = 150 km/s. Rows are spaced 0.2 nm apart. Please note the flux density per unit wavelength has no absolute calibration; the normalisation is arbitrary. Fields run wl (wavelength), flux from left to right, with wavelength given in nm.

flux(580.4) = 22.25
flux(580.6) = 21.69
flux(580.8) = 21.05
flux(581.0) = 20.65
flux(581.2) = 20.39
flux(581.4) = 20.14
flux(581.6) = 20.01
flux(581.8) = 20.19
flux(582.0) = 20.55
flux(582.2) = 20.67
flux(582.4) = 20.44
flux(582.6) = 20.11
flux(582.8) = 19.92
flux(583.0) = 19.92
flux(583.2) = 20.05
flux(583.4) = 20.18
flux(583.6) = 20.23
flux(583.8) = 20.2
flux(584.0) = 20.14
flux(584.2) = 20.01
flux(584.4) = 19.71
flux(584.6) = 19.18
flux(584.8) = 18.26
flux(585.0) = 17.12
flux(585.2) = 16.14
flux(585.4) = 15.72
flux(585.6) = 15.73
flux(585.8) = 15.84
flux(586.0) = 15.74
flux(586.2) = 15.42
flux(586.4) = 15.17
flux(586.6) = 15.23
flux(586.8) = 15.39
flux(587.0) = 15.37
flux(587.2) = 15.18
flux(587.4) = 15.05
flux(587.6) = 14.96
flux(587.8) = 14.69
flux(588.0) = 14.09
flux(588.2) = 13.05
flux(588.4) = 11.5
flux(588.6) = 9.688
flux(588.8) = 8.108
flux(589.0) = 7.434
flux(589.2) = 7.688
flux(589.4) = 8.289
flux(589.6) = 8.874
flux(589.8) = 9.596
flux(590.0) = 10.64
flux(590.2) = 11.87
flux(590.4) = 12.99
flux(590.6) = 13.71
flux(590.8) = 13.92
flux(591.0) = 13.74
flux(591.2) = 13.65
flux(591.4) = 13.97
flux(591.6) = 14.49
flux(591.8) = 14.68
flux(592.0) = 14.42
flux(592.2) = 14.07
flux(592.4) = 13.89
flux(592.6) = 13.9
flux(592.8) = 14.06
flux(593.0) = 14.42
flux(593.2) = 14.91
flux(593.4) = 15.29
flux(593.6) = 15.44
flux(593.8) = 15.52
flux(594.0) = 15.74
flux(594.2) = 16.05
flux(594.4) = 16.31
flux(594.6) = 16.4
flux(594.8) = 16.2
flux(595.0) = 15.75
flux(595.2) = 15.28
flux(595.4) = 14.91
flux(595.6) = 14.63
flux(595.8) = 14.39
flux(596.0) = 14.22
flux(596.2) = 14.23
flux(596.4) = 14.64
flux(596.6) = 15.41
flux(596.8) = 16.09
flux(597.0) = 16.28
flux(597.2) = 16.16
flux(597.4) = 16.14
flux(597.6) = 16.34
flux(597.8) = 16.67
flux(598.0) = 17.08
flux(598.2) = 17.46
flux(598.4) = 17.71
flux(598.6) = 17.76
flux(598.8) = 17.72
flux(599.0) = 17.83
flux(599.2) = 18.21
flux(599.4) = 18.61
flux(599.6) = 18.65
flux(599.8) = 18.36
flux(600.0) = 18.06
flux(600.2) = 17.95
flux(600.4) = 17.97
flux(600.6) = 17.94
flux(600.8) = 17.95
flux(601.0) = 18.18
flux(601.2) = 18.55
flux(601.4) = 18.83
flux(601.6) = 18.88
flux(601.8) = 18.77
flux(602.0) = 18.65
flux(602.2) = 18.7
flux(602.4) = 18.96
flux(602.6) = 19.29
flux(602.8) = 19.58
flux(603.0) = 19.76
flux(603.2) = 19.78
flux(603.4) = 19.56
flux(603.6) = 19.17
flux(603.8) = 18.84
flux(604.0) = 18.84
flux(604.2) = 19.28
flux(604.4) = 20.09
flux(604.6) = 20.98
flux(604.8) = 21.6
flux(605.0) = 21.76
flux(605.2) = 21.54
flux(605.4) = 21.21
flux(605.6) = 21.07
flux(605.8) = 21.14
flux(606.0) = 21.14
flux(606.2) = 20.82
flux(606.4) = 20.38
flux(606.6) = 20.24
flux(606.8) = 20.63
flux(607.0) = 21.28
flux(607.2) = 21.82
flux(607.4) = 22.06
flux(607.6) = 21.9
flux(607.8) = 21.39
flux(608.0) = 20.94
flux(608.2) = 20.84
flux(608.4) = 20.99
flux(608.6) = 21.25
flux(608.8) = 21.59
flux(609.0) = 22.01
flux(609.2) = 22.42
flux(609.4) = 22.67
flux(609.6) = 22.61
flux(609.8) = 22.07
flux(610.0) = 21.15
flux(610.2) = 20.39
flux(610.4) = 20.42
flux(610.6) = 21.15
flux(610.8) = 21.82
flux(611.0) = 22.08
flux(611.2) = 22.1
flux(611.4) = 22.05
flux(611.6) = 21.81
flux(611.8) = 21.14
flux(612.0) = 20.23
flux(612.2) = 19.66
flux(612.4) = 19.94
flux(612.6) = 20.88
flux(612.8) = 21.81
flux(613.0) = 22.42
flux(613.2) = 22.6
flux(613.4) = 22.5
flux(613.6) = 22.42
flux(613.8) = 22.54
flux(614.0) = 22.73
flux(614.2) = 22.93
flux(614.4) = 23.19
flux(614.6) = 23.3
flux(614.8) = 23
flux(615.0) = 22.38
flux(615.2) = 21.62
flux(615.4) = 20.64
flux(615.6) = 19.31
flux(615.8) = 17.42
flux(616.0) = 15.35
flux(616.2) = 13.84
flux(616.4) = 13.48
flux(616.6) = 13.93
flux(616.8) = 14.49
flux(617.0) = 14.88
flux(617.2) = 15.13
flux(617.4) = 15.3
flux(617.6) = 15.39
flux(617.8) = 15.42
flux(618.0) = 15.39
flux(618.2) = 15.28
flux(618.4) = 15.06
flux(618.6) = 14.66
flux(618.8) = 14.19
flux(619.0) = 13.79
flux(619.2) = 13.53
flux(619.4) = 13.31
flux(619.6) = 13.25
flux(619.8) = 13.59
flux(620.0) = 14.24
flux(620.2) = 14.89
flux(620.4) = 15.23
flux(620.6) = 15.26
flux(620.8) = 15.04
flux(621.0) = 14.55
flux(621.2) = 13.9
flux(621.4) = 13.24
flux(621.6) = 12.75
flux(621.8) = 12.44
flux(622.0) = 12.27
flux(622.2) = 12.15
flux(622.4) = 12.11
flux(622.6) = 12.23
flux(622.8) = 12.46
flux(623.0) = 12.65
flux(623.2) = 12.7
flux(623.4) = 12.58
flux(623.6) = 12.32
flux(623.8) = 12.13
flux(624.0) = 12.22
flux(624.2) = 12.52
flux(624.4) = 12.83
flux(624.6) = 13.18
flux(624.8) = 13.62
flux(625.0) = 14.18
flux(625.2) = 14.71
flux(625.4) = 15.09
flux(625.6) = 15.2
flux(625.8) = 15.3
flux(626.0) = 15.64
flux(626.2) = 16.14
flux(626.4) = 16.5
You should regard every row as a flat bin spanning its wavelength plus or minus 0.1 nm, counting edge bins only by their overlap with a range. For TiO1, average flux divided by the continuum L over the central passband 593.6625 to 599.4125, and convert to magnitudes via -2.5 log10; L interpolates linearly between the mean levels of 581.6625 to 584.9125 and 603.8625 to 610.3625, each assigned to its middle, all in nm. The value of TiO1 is 0.27 mag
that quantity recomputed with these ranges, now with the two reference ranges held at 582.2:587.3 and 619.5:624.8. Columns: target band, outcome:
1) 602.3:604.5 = -0.24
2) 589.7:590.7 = 0.41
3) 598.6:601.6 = -0.14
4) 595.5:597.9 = 0.07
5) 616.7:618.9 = -0.10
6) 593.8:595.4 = 0.05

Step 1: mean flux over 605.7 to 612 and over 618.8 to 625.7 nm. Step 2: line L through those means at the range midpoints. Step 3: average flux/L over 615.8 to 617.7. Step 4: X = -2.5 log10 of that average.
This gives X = 0.13 mag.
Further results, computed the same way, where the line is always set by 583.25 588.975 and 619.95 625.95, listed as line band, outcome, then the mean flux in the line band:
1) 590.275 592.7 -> 0.12 mag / 13.9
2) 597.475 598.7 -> -0.14 mag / 17.1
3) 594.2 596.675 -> 0.00 mag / 15.2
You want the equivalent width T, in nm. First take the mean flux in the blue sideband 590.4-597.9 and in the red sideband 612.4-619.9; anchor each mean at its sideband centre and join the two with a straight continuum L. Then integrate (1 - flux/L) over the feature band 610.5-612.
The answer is -0.38 nm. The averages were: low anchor 15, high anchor 17.9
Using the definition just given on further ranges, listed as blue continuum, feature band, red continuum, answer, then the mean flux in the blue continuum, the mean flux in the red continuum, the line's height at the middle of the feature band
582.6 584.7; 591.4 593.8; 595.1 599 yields 0.386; 20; 16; 17.3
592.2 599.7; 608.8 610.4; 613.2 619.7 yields -0.449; 15.9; 17.6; 17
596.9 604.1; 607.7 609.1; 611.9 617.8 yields -0.182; 18.2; 19.4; 18.8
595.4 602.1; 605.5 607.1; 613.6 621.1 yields -0.363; 17.1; 16.8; 17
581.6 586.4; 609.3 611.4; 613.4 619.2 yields -0.437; 18.7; 17.8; 17.9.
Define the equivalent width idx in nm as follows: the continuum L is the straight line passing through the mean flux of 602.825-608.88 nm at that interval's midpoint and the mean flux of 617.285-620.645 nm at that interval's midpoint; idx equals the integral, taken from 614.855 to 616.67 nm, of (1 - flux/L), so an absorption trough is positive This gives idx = -0.18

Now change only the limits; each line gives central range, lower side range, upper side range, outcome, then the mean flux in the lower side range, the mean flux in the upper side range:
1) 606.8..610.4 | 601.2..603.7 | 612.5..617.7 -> -0.43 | 19.1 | 19.4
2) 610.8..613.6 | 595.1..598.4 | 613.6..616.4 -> -0.26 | 15.7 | 20.4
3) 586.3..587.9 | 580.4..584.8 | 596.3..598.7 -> 0.33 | 20.3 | 16.5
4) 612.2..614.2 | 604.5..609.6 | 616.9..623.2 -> -0.46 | 21.4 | 14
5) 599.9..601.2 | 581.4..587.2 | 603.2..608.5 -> 0.13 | 18.3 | 20.7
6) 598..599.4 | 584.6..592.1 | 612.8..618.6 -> -0.21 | 13.5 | 18.6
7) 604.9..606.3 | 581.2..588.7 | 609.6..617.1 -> -0.12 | 17.4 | 20.4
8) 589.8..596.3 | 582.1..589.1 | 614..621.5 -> 0.79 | 16.4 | 16.3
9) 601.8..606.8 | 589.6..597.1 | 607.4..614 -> -0.30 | 14.4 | 21.6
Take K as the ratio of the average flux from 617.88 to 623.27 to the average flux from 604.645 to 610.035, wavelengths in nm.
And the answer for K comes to 0.64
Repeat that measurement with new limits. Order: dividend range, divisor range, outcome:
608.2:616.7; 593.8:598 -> 1.34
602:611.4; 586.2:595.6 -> 1.53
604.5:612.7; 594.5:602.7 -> 1.24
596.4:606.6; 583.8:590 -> 1.31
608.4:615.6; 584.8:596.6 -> 1.55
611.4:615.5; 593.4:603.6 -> 1.27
